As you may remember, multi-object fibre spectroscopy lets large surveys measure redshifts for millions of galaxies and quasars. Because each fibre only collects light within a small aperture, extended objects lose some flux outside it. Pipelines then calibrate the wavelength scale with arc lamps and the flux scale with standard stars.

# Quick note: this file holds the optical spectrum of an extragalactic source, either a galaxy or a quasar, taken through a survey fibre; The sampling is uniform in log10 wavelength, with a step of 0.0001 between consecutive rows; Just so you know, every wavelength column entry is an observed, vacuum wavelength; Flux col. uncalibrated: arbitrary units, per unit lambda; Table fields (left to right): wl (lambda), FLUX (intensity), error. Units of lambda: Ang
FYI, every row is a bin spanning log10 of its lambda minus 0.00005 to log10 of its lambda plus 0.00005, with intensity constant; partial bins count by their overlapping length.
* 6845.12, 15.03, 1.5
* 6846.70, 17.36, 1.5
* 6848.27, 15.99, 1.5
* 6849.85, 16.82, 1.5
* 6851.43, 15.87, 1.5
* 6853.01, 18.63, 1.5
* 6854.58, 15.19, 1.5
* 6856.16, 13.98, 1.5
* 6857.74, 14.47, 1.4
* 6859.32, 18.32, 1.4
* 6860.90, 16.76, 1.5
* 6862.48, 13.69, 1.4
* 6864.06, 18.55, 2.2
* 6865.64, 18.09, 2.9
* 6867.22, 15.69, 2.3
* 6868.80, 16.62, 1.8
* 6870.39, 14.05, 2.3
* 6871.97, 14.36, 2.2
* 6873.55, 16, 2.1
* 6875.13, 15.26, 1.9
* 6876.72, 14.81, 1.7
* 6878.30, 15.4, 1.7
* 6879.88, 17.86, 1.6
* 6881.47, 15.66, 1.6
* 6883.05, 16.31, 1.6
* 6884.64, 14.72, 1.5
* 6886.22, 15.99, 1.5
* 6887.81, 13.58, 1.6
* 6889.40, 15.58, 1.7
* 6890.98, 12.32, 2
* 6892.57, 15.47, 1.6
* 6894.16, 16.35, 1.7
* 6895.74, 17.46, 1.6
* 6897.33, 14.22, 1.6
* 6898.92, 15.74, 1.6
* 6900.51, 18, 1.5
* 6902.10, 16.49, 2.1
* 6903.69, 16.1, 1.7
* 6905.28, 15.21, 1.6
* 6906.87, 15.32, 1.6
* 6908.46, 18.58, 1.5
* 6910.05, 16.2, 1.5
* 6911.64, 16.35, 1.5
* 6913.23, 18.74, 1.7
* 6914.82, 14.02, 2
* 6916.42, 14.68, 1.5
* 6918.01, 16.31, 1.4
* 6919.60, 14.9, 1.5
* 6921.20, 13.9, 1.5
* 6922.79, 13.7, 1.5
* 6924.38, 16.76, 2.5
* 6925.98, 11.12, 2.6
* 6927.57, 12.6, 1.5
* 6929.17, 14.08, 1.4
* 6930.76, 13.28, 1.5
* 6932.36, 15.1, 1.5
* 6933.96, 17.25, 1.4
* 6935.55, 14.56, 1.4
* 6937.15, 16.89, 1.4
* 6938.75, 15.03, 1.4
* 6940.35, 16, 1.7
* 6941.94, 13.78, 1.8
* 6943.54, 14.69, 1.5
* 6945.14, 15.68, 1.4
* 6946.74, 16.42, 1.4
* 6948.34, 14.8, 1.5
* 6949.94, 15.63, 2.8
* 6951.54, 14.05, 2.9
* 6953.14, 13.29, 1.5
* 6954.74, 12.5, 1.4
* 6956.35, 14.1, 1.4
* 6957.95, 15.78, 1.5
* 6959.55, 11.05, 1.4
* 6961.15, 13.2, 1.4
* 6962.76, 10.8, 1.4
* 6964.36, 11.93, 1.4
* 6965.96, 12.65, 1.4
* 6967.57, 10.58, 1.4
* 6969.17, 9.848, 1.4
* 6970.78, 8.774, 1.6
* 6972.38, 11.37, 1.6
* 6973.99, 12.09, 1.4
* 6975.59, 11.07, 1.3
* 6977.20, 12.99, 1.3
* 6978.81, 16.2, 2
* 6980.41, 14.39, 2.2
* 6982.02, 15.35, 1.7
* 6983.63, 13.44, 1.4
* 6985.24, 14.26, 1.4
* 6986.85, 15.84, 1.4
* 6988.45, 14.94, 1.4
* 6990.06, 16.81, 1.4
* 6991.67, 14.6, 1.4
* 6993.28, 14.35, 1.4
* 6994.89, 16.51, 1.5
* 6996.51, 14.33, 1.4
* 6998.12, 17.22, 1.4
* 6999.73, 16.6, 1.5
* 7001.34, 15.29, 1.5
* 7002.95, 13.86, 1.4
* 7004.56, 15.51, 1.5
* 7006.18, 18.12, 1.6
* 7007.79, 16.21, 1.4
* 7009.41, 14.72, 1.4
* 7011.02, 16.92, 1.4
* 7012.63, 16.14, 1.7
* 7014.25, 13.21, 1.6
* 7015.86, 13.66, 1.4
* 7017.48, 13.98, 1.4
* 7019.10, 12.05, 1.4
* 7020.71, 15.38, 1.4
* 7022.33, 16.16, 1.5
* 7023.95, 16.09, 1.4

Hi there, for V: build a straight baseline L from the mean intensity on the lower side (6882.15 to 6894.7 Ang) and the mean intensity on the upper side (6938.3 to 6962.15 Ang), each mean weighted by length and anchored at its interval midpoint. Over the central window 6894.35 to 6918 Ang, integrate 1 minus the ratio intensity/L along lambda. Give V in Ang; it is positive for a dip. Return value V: -2.2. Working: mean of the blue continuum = 15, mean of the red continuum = 14.4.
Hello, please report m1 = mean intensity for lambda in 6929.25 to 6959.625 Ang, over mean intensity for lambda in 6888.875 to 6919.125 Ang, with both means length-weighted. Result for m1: 0.9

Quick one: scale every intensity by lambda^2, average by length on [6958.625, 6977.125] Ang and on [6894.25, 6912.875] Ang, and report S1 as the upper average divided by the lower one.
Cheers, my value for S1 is 0.70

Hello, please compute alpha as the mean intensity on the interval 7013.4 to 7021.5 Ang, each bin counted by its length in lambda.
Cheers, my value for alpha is 13.7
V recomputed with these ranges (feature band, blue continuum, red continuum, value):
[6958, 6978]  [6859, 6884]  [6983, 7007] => 5.21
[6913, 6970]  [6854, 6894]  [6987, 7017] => 5.20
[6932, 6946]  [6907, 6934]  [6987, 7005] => -0.25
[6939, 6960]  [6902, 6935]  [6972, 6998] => 0.48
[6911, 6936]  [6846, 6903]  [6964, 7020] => 0.57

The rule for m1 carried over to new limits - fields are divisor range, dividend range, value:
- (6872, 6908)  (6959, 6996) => 0.84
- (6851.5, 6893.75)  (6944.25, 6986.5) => 0.84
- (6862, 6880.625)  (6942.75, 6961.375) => 0.90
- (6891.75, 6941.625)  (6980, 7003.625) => 0.98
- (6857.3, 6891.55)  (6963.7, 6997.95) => 0.86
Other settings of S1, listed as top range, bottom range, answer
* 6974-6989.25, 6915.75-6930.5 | 1.02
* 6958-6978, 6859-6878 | 0.74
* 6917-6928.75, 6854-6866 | 0.90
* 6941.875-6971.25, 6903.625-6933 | 0.88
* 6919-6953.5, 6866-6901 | 0.96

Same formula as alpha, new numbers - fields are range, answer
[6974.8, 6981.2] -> 13.7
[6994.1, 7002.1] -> 16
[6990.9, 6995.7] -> 15.1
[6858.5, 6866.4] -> 17.1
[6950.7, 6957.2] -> 13.5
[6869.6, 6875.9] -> 14.9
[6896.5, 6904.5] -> 16.1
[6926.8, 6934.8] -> 14.5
